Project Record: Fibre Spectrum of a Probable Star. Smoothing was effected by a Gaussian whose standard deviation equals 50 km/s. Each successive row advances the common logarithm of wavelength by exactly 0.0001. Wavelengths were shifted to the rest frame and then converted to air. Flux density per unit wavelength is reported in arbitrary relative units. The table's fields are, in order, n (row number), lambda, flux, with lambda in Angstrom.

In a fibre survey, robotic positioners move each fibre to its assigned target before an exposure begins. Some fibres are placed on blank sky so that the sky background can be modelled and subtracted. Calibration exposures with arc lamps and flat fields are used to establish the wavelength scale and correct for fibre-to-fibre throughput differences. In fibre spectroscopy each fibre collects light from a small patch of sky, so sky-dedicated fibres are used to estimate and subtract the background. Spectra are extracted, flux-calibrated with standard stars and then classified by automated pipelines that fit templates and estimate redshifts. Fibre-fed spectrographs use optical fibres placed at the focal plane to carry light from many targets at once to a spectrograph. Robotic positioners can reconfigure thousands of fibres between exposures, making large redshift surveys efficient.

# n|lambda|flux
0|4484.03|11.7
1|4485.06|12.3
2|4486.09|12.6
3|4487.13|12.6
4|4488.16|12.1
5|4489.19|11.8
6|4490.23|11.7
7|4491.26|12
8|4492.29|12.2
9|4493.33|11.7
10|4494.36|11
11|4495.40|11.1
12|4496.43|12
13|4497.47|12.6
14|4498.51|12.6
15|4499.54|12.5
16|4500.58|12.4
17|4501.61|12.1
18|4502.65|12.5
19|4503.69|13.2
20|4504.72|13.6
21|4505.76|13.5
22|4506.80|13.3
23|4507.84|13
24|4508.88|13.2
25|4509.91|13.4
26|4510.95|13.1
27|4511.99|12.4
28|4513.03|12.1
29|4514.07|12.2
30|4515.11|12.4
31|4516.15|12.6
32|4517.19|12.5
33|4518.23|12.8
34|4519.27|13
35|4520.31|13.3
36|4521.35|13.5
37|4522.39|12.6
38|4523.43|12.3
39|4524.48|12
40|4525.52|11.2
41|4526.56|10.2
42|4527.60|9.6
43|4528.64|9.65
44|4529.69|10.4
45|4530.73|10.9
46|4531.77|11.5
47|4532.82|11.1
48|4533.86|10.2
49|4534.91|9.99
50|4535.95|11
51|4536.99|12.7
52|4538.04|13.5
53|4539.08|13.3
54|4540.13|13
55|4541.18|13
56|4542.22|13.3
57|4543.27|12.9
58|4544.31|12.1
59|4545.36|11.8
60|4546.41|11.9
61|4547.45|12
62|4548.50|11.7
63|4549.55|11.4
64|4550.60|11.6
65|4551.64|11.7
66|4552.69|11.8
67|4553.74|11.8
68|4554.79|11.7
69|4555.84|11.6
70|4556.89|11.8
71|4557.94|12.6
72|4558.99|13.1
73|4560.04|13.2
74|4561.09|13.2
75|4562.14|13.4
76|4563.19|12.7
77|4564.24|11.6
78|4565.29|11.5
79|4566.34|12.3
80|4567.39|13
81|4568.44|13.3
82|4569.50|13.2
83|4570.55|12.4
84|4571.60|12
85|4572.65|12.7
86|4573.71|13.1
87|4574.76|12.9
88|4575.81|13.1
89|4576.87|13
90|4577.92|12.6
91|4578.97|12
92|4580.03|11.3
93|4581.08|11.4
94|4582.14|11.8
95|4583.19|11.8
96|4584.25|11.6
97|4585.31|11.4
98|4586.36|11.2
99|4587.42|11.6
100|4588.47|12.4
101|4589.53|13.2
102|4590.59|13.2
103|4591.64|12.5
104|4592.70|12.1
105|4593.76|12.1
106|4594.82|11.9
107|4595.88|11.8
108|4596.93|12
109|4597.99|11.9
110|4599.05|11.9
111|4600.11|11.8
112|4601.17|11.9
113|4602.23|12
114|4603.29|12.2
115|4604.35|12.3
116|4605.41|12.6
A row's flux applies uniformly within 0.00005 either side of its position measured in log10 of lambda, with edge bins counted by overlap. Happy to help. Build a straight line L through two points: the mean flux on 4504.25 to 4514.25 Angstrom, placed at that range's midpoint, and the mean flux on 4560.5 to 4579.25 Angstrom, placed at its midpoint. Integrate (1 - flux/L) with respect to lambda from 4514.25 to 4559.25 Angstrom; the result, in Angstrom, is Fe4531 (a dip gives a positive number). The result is 3.25 Angstrom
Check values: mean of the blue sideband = 13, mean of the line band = 11.9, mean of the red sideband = 12.7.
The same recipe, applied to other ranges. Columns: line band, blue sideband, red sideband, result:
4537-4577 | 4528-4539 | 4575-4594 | -3.0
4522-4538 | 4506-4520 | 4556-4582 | 2.0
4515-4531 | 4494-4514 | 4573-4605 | 0.9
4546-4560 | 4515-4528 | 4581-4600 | 0.2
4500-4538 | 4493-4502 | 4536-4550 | 0.3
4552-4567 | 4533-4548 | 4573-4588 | -0.2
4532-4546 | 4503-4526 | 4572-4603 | 0.5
